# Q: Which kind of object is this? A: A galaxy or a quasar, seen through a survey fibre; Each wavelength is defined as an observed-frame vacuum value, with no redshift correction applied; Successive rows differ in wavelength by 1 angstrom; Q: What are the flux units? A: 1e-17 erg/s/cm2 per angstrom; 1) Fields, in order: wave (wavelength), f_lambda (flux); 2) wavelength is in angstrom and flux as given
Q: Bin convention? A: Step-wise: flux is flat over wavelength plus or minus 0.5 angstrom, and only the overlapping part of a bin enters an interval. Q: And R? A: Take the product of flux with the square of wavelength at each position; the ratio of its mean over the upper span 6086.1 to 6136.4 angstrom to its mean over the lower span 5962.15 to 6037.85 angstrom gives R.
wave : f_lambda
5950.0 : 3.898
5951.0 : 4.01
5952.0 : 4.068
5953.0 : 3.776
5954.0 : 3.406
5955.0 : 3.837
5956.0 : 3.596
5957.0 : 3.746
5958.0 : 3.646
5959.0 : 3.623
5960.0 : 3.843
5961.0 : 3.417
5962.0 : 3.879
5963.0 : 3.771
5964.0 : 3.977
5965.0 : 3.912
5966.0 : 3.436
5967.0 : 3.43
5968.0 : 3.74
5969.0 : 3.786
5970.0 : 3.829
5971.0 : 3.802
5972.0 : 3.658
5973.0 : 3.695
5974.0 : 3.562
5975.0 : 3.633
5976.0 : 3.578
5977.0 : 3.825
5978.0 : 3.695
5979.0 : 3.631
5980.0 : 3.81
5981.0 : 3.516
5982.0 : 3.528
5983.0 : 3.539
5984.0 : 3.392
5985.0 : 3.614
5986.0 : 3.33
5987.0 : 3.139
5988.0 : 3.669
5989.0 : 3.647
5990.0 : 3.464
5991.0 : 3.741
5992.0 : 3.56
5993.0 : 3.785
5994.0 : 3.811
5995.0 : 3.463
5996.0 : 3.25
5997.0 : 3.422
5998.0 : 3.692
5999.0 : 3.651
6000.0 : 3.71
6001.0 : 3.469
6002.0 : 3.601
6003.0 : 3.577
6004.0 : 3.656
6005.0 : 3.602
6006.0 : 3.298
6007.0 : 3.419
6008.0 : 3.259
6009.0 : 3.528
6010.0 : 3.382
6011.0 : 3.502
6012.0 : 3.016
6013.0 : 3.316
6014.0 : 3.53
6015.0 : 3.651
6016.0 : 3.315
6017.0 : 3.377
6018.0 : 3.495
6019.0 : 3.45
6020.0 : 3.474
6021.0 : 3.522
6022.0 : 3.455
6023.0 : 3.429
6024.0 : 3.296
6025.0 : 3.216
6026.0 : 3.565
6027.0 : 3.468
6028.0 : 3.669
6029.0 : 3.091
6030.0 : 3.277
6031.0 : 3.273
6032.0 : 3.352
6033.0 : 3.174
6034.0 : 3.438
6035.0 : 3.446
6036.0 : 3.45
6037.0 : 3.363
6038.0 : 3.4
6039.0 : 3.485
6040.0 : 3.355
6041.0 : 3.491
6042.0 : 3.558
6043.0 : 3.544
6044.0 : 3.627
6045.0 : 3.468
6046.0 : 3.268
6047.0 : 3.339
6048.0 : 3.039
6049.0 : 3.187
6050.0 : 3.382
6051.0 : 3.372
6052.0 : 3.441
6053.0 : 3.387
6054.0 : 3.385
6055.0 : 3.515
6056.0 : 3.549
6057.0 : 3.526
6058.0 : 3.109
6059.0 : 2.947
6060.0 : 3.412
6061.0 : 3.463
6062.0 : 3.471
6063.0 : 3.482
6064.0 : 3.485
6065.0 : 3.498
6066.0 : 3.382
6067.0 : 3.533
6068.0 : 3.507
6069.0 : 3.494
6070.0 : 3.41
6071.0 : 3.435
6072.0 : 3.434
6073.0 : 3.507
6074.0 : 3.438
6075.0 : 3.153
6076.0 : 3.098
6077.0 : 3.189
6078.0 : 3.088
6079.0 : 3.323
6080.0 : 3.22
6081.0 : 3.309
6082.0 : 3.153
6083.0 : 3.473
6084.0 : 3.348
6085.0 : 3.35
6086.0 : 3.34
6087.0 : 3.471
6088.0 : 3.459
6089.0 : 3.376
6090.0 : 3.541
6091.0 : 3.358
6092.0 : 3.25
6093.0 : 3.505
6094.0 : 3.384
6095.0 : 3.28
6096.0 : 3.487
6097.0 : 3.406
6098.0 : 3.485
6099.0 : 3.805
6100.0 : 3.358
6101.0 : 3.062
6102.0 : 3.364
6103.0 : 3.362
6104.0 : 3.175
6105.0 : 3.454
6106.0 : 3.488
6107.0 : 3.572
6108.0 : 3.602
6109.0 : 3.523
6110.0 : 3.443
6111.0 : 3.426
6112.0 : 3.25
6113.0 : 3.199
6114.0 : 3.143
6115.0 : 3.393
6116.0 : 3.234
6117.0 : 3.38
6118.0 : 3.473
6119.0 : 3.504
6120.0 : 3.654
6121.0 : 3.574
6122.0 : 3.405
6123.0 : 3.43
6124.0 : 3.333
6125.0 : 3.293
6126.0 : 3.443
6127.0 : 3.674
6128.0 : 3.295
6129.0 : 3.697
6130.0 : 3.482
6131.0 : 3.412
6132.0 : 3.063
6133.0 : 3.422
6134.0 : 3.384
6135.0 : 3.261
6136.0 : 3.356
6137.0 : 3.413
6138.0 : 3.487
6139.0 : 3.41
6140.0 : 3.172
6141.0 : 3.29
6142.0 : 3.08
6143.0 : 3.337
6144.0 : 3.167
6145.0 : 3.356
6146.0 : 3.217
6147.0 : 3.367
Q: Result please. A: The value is 1.00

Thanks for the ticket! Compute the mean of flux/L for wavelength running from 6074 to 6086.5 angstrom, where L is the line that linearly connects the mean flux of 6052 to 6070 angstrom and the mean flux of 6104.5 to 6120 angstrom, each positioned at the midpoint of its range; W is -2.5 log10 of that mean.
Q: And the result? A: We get 0.05 mag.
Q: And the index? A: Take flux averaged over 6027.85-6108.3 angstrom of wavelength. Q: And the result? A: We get 3.38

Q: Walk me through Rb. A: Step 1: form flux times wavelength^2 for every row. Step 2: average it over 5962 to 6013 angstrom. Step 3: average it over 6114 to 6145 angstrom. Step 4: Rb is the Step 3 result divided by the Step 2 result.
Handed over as 1.0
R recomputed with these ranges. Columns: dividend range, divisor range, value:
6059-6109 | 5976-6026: 0.99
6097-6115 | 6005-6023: 1.02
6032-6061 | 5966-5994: 0.96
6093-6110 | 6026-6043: 1.03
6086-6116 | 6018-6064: 1.02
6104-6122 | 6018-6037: 1.04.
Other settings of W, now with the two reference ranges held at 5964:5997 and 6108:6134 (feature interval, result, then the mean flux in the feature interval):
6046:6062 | 0.05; 3.34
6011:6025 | 0.05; 3.41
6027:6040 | 0.05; 3.37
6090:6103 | 0.01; 3.4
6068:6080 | 0.05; 3.33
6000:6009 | 0.02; 3.5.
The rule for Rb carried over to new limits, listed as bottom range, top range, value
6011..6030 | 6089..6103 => 1.02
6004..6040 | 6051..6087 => 1.01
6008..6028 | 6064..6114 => 1.01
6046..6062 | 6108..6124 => 1.04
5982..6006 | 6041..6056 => 0.98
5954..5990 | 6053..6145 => 0.97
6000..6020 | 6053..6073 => 1.01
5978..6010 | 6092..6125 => 1.00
